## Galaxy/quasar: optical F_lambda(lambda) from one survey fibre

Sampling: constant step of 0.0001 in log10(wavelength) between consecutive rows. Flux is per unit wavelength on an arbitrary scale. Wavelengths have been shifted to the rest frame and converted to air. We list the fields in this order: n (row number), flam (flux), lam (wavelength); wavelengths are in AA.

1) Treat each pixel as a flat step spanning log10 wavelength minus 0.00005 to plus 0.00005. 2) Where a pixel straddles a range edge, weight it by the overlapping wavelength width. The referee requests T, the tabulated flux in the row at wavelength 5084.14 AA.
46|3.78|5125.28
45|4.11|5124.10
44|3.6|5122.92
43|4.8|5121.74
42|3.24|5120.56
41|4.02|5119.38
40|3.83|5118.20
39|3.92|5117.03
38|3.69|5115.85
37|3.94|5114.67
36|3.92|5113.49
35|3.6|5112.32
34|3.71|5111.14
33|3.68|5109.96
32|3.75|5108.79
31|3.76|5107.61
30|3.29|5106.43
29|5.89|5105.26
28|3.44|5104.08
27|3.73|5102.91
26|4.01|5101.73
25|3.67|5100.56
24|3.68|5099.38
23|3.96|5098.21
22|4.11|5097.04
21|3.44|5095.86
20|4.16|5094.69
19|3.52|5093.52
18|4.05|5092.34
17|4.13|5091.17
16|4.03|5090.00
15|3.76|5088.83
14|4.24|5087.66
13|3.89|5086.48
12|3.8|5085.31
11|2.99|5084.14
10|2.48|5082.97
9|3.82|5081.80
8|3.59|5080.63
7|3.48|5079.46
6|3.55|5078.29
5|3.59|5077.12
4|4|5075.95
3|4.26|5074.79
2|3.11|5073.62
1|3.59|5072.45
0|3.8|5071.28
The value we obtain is 2.99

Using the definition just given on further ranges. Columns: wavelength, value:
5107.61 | 3.76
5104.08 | 3.44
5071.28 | 3.8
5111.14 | 3.71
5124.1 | 4.11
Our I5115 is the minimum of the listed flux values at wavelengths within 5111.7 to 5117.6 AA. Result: 3.6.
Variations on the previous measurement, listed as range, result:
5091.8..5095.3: 3.52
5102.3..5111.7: 3.29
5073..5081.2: 3.11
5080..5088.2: 2.48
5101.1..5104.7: 3.44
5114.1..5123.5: 3.24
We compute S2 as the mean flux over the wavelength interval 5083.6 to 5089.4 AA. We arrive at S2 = 3.74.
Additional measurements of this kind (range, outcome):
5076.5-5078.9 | 3.57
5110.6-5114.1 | 3.75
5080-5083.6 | 3.3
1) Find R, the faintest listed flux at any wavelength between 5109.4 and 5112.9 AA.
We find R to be 3.6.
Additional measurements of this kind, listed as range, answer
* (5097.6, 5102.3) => 3.67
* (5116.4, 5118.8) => 3.83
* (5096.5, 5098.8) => 3.96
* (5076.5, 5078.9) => 3.55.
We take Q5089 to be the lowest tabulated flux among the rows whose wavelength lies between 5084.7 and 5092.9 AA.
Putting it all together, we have 3.76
